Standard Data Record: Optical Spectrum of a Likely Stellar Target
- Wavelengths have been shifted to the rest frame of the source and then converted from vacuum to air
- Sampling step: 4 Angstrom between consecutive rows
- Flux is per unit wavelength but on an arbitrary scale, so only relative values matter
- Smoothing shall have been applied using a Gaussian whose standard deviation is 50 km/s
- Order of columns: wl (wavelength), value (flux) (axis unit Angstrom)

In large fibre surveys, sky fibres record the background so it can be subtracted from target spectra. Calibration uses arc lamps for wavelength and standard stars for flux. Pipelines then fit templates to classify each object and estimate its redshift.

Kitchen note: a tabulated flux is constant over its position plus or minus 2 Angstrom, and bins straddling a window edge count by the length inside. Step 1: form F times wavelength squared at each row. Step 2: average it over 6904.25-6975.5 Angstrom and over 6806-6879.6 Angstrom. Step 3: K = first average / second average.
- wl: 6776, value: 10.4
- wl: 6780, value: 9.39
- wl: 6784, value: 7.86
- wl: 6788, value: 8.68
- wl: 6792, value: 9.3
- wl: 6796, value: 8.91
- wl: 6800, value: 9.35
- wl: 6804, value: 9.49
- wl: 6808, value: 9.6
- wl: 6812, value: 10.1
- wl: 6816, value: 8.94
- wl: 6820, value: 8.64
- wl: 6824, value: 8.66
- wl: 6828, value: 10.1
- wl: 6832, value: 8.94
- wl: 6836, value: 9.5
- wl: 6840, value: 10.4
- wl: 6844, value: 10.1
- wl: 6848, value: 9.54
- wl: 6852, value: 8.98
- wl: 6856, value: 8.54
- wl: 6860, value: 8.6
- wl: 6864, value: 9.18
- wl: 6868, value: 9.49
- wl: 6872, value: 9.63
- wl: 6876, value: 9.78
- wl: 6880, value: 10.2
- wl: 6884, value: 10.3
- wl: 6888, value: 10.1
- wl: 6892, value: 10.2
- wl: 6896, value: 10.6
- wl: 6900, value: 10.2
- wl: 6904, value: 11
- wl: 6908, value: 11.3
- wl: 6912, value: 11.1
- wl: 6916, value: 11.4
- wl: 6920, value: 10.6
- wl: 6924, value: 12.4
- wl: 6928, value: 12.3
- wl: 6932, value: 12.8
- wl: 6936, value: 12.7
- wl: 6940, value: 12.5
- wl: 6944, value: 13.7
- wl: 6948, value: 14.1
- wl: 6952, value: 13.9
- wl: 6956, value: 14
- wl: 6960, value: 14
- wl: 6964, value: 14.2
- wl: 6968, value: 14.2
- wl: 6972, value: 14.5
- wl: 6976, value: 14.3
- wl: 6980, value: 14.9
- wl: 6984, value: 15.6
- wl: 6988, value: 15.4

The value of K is 1.4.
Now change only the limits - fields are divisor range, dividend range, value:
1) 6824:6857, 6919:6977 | 1.45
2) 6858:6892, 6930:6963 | 1.42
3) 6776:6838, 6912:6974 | 1.48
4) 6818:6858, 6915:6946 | 1.36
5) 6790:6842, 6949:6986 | 1.60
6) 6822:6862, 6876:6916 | 1.15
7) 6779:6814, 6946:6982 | 1.63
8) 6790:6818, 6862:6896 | 1.08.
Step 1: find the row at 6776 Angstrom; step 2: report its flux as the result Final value 10.4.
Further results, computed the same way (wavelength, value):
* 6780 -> 9.39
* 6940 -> 12.5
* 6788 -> 8.68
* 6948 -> 14.1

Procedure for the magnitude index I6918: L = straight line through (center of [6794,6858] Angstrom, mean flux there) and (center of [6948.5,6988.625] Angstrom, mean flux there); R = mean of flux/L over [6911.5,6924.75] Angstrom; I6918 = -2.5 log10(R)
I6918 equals 0.122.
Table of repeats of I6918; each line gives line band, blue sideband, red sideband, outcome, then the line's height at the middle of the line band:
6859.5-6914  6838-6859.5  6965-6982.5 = 0.08 mag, 11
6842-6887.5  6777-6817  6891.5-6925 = 0.08 mag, 10.3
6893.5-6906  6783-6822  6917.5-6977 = 0.13 mag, 11.9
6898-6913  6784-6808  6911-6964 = 0.10 mag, 12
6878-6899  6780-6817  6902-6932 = 0.07 mag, 11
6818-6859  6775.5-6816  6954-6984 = 0.13 mag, 10.5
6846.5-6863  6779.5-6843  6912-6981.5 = 0.18 mag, 10.5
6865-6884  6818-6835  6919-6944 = 0.09 mag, 10.6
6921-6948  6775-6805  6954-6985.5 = 0.05 mag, 13.4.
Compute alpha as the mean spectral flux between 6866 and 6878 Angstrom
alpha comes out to 9.63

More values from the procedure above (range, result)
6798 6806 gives 9.42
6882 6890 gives 10.2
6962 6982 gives 14.4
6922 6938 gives 12.6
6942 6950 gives 13.9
